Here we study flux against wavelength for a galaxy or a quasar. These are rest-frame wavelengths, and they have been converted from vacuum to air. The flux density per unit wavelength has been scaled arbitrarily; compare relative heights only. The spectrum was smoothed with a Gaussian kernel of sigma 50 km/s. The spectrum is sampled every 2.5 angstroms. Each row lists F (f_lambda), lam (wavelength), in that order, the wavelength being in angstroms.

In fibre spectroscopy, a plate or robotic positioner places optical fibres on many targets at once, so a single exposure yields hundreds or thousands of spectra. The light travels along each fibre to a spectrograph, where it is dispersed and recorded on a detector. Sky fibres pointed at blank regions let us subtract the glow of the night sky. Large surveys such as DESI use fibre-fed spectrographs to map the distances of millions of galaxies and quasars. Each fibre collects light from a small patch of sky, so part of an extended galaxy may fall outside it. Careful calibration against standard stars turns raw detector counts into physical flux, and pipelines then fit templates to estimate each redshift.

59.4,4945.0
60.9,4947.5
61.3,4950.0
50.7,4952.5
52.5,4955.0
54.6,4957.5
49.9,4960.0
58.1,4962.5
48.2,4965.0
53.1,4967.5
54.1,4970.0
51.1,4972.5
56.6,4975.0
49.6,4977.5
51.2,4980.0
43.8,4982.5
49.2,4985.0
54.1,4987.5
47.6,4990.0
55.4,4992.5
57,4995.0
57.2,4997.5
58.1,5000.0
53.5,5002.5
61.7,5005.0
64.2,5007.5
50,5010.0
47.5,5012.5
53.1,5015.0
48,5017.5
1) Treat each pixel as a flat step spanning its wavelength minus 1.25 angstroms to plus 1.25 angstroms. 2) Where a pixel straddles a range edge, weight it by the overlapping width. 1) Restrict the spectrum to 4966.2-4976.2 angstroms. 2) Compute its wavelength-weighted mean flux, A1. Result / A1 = 53.7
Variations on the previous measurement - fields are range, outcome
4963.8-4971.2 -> 51.8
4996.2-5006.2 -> 57.6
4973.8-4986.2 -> 50.1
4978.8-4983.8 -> 47.5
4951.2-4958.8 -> 52.6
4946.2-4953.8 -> 57.6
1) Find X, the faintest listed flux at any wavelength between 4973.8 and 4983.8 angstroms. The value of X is 43.8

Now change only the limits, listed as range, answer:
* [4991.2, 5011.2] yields 50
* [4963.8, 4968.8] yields 48.2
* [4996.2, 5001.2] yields 57.2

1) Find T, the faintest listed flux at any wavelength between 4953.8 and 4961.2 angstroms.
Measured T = 49.9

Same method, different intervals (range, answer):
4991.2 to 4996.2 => 55.4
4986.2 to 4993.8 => 47.6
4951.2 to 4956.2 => 50.7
